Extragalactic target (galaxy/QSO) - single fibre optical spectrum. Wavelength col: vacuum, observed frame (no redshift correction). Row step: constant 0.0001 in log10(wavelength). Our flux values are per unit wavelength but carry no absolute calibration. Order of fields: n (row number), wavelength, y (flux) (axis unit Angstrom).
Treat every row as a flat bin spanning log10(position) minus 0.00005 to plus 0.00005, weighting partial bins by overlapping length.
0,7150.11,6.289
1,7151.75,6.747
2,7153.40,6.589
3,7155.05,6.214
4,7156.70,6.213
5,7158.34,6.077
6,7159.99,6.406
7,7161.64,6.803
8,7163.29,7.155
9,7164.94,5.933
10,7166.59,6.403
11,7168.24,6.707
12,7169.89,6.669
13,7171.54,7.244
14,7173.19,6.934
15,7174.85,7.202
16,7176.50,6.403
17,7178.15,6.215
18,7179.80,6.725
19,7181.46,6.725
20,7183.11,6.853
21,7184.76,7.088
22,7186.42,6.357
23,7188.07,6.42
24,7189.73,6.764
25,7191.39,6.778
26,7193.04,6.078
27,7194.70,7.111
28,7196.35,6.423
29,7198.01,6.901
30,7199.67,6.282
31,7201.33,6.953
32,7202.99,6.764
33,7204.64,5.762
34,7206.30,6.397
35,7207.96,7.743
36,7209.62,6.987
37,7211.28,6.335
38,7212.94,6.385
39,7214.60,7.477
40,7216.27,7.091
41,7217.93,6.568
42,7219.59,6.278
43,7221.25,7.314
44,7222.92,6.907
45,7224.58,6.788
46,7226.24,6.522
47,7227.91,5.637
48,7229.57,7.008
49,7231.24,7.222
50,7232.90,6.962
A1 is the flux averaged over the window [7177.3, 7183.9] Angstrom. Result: 6.63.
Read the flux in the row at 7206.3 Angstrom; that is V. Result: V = 6.397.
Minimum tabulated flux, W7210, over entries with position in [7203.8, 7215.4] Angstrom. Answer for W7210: 5.762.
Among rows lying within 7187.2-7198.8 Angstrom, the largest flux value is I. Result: 7.111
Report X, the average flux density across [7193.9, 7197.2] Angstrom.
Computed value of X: 6.77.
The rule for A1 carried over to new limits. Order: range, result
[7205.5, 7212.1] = 6.87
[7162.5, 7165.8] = 6.54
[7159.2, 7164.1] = 6.79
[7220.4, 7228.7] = 6.63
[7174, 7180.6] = 6.64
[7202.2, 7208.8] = 6.67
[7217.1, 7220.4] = 6.43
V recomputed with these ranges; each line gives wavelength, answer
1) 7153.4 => 6.589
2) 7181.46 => 6.725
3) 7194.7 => 7.111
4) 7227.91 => 5.637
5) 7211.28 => 6.335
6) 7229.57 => 7.008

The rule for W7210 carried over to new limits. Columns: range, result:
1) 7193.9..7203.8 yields 6.282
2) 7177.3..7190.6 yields 6.215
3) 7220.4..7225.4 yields 6.788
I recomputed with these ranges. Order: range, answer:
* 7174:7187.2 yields 7.202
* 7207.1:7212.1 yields 7.743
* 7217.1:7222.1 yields 7.314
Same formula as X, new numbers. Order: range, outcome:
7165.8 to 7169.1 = 6.56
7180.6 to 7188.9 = 6.69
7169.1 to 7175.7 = 7.01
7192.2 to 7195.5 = 6.6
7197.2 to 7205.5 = 6.53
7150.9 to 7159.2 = 6.37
